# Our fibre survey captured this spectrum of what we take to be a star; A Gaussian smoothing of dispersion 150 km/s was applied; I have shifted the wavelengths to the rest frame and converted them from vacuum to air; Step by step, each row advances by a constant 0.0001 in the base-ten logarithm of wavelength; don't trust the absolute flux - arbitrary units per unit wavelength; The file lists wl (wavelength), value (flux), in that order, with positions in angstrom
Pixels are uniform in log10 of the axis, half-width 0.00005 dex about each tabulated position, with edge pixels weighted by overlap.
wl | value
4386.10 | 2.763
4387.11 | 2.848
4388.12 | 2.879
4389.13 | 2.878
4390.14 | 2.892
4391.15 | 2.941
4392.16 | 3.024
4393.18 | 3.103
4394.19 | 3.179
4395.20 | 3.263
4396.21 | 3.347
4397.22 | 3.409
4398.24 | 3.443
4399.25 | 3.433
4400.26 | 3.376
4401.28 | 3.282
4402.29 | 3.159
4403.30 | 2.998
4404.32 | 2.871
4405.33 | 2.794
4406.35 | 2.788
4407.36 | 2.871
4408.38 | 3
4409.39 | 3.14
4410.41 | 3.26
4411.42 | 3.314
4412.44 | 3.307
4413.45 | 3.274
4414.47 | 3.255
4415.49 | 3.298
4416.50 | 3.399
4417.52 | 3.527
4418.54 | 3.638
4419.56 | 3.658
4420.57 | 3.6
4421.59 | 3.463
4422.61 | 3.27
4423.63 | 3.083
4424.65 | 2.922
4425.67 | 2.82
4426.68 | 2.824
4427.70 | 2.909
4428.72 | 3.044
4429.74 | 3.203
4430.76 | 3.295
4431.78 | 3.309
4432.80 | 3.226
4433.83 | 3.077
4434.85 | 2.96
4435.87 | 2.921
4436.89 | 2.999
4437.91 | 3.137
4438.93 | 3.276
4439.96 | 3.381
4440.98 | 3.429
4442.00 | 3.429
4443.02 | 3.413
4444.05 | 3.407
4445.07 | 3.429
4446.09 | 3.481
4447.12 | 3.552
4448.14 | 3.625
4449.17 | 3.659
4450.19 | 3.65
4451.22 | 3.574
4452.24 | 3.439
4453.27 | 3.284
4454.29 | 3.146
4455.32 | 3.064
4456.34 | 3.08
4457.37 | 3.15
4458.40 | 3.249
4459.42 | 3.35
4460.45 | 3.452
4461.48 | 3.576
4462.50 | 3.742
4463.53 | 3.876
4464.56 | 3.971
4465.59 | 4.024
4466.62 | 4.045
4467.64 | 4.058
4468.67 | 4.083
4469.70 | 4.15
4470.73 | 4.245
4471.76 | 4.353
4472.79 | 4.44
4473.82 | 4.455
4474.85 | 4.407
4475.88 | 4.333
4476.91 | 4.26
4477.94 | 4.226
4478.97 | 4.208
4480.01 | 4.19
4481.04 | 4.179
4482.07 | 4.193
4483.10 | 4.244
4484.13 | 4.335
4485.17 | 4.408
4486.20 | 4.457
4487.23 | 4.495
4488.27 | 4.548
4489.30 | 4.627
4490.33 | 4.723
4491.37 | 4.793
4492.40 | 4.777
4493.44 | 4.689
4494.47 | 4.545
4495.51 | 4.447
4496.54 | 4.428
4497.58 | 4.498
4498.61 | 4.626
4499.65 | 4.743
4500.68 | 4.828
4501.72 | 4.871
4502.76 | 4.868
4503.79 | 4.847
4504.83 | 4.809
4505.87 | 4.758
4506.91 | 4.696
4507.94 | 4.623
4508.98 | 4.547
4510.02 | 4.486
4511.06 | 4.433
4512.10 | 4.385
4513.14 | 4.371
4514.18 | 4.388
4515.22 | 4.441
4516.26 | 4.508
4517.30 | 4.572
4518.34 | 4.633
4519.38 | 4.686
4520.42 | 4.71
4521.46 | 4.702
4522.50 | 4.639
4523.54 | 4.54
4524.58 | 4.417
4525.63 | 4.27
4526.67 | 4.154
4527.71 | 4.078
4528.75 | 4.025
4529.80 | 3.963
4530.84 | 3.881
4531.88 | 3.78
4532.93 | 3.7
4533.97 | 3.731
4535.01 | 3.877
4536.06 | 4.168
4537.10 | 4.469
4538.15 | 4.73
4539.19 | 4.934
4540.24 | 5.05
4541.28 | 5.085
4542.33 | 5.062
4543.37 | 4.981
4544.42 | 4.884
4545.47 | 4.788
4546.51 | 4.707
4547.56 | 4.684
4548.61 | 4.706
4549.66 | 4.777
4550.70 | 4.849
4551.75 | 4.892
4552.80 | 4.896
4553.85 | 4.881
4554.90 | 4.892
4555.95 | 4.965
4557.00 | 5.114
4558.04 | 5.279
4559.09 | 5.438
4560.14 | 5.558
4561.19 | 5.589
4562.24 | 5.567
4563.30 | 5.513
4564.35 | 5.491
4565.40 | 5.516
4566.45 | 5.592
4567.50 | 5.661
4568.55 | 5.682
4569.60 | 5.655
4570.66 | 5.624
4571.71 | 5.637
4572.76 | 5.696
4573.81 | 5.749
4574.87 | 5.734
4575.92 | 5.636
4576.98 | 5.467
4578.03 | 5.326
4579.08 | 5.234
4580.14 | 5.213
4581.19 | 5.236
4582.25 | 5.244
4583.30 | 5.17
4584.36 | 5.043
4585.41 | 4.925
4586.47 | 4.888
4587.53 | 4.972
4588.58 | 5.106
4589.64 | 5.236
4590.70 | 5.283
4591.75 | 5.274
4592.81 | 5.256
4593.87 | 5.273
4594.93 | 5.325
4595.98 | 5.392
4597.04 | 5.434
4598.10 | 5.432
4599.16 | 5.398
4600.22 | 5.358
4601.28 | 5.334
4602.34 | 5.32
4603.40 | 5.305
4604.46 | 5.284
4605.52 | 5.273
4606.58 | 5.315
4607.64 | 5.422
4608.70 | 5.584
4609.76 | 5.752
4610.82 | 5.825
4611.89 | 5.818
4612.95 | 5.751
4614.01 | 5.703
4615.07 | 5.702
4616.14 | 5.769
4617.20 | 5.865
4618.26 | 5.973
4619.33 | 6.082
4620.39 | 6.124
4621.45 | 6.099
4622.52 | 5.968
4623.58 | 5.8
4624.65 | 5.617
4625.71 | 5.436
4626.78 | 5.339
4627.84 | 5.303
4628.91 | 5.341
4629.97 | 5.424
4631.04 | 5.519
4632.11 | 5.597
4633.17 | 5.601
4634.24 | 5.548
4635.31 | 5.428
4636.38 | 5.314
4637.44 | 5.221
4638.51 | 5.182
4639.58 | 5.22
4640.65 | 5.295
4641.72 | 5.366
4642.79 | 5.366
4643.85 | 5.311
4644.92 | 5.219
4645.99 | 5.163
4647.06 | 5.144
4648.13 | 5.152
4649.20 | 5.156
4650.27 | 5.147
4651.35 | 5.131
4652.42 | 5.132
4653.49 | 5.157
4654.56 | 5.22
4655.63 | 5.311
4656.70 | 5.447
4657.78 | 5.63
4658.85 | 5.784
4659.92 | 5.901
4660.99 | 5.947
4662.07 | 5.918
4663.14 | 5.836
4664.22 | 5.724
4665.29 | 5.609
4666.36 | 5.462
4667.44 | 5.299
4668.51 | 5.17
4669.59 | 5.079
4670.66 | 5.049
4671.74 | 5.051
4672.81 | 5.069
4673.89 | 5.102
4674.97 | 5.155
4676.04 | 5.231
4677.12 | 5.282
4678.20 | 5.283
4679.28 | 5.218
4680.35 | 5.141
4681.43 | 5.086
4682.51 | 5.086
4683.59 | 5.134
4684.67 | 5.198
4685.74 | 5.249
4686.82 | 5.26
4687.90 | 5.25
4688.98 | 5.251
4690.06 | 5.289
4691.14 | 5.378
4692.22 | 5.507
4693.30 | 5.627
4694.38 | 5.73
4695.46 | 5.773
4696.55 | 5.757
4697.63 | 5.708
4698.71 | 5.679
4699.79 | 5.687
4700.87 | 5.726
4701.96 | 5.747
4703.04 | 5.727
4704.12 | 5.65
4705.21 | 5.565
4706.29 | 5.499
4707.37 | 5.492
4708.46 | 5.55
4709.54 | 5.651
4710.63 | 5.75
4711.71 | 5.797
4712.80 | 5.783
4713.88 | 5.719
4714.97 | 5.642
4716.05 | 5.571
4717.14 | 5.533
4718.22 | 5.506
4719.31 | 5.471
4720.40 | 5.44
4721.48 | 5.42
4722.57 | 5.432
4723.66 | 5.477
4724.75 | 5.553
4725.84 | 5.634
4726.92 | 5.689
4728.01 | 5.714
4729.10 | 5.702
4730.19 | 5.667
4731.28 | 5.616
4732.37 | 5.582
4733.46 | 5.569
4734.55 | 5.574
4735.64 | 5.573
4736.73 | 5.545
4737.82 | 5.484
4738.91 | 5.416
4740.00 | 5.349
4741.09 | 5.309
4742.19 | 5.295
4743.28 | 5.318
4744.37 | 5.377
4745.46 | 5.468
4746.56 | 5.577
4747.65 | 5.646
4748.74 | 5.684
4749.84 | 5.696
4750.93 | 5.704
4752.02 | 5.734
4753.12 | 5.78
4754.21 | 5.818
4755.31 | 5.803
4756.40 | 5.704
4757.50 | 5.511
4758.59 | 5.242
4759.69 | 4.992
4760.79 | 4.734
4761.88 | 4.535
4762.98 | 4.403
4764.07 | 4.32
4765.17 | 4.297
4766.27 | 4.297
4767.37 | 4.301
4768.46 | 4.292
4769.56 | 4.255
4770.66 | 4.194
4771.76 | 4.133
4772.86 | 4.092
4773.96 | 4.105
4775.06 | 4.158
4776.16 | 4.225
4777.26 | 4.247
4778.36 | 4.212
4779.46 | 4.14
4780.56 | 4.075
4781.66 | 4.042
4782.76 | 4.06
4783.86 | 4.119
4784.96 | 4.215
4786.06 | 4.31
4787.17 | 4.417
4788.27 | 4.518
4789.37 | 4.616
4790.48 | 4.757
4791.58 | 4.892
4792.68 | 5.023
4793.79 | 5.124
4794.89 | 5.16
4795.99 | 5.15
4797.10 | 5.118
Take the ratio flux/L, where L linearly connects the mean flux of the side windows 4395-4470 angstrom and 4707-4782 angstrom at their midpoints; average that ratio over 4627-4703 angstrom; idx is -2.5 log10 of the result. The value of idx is -0.144 mag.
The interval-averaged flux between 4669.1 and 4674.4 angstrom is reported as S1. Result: 5.07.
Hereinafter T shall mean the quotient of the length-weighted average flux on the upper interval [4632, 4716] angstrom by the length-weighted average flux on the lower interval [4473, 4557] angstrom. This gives 1.20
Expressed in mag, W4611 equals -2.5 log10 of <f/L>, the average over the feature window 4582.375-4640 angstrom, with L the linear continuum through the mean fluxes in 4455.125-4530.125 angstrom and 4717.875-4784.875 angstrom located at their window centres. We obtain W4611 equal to -0.17 mag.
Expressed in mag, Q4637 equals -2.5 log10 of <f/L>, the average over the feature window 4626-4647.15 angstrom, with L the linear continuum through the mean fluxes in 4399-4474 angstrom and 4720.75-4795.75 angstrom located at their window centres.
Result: -0.215 mag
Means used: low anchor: 3.39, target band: 5.35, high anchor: 5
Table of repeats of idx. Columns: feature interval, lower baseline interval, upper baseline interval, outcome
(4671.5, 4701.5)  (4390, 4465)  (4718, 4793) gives -0.15 mag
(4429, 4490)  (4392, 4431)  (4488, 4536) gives 0.02 mag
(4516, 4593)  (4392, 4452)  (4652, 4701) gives -0.13 mag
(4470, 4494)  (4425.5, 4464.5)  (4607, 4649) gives -0.17 mag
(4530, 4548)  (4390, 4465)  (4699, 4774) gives -0.12 mag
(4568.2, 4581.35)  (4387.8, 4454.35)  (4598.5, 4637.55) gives -0.10 mag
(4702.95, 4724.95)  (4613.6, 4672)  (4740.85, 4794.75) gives -0.10 mag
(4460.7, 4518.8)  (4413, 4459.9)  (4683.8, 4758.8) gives -0.19 mag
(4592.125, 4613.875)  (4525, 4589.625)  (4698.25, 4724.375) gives -0.06 mag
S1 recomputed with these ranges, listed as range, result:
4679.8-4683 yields 5.11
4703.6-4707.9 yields 5.55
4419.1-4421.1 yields 3.64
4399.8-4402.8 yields 3.27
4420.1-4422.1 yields 3.52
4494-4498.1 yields 4.48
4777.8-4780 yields 4.18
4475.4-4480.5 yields 4.24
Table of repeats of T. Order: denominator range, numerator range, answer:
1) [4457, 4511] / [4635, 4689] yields 1.22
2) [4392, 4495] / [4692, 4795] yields 1.44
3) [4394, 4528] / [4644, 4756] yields 1.43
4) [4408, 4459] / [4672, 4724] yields 1.67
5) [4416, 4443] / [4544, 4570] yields 1.61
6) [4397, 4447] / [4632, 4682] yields 1.66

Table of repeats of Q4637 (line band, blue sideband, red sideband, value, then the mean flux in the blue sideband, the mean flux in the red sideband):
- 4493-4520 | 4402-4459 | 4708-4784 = -0.24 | 3.24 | 5.15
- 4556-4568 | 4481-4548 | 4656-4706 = -0.14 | 4.52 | 5.44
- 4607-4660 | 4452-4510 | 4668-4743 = -0.09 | 4.23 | 5.46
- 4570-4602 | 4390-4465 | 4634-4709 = -0.15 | 3.27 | 5.39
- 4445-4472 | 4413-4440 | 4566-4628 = 0.00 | 3.21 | 5.49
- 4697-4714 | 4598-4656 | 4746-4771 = -0.09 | 5.47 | 5.07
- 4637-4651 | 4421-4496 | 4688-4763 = -0.05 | 3.74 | 5.53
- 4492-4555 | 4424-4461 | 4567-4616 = -0.04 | 3.25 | 5.41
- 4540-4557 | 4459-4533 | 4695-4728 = -0.05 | 4.36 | 5.62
